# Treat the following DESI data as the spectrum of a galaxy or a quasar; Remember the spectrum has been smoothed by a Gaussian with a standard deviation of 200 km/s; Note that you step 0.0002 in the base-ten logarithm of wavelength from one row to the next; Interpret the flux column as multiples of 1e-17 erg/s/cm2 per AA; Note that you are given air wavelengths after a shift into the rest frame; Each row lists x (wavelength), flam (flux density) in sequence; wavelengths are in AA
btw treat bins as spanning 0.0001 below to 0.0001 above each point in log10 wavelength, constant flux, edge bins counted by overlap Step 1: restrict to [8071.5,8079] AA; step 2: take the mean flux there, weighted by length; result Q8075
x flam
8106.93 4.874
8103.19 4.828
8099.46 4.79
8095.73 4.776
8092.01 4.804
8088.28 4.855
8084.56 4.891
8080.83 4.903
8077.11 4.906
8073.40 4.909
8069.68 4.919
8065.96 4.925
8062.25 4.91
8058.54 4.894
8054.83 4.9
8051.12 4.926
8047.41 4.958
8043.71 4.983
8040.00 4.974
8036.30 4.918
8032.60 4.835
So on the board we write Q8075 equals 4.91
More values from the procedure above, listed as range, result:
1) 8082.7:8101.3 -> 4.82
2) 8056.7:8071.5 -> 4.91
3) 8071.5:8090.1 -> 4.89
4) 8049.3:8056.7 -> 4.91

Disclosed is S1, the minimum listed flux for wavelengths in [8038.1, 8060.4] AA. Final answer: 4.894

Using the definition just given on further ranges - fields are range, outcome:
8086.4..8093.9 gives 4.804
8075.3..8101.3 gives 4.776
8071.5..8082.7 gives 4.903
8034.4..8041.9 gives 4.918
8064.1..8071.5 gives 4.919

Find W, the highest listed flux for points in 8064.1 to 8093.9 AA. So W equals 4.925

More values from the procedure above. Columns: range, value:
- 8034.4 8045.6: 4.983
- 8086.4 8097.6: 4.855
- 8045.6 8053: 4.958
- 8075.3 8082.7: 4.906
